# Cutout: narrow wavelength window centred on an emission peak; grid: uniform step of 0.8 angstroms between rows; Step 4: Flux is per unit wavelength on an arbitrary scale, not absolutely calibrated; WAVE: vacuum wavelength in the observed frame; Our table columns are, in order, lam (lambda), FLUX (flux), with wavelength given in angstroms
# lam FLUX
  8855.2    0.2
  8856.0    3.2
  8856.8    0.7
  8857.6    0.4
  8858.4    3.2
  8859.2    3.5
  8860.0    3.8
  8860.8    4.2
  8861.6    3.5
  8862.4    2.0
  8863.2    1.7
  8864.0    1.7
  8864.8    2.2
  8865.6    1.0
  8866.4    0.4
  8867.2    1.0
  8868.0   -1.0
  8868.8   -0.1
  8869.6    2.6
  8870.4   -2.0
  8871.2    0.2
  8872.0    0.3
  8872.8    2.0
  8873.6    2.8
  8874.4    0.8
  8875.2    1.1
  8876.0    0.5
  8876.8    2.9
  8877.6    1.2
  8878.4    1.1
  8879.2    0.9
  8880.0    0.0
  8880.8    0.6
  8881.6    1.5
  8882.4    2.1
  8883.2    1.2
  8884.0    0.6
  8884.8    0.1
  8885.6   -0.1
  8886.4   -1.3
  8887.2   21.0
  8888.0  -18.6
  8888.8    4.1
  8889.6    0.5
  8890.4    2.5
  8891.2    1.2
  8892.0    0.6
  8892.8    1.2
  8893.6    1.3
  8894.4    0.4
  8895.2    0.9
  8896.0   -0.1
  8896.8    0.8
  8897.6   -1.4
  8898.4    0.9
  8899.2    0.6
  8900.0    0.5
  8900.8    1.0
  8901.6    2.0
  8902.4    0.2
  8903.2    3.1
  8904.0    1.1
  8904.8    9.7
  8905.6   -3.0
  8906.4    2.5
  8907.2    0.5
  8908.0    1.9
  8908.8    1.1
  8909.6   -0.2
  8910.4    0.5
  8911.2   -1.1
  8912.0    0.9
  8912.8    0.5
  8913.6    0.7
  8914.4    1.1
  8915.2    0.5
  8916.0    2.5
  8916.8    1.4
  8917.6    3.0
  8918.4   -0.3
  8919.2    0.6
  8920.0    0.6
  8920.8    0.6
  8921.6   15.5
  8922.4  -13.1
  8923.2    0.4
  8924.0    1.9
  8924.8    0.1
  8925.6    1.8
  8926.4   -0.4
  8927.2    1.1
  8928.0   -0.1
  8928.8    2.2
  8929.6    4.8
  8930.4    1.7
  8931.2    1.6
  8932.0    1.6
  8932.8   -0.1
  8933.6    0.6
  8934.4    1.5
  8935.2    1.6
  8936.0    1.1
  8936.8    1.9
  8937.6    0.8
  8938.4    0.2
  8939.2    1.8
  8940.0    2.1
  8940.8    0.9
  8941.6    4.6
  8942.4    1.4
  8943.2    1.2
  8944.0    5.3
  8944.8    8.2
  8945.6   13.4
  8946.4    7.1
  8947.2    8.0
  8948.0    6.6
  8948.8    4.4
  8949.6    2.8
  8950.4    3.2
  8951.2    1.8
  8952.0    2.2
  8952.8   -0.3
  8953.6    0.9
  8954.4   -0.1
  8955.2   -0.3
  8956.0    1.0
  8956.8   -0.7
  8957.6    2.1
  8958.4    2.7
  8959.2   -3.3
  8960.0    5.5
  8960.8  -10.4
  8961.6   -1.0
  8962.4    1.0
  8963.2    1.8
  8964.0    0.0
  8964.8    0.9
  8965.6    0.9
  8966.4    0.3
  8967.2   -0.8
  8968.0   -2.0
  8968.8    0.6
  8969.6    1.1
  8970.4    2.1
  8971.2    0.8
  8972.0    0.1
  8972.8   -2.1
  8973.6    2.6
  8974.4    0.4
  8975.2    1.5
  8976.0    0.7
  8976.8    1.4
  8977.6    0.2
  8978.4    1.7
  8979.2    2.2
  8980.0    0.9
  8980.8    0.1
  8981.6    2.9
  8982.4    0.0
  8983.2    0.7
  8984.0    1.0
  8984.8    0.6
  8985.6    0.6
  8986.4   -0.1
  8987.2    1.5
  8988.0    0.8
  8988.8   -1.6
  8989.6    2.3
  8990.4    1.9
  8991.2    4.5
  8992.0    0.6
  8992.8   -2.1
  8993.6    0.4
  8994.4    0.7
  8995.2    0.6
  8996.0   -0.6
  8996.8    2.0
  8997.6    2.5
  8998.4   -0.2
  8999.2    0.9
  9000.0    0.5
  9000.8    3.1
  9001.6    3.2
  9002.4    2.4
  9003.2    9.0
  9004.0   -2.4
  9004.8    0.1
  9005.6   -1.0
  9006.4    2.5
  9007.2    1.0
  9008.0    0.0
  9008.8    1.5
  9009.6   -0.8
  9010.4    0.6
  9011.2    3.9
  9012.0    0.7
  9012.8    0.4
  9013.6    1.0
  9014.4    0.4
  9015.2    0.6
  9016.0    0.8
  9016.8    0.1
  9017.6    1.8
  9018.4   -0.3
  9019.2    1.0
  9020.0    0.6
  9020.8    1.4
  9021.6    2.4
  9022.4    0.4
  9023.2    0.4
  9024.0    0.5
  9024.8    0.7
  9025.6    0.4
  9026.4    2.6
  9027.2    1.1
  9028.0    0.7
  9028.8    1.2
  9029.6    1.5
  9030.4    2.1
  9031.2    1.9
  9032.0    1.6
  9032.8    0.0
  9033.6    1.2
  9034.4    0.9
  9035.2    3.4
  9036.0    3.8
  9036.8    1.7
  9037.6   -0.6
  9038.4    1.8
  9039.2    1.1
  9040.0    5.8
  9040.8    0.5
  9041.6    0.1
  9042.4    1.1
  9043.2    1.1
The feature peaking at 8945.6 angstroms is [O III] 5007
